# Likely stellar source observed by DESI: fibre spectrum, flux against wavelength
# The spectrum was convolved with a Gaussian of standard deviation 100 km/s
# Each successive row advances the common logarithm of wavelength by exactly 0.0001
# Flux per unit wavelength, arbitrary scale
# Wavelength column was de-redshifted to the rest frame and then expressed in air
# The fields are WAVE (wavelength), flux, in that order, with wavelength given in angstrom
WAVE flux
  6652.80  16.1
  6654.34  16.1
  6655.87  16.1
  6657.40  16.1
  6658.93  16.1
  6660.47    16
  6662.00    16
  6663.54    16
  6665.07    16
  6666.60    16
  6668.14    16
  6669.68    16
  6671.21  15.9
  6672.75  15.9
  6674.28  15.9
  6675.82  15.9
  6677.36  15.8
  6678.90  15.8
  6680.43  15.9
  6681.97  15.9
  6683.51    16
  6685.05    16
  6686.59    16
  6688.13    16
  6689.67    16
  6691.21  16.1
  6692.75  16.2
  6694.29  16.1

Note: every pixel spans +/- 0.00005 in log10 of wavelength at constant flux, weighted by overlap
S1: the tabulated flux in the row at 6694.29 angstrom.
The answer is 16.1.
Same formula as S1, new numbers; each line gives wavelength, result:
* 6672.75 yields 15.9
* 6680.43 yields 15.9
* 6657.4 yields 16.1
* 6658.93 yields 16.1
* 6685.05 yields 16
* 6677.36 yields 15.8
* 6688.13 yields 16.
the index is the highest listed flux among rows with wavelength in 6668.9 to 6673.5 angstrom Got 16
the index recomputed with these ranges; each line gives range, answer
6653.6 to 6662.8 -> 16.1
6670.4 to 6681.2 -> 15.9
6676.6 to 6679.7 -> 15.8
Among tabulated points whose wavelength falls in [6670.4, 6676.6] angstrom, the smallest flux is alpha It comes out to 15.9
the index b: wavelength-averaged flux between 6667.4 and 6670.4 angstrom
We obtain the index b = 16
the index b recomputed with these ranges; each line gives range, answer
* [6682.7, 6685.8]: 16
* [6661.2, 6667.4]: 16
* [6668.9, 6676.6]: 15.9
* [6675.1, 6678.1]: 15.8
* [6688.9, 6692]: 16.1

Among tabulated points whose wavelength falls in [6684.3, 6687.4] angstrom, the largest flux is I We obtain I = 16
